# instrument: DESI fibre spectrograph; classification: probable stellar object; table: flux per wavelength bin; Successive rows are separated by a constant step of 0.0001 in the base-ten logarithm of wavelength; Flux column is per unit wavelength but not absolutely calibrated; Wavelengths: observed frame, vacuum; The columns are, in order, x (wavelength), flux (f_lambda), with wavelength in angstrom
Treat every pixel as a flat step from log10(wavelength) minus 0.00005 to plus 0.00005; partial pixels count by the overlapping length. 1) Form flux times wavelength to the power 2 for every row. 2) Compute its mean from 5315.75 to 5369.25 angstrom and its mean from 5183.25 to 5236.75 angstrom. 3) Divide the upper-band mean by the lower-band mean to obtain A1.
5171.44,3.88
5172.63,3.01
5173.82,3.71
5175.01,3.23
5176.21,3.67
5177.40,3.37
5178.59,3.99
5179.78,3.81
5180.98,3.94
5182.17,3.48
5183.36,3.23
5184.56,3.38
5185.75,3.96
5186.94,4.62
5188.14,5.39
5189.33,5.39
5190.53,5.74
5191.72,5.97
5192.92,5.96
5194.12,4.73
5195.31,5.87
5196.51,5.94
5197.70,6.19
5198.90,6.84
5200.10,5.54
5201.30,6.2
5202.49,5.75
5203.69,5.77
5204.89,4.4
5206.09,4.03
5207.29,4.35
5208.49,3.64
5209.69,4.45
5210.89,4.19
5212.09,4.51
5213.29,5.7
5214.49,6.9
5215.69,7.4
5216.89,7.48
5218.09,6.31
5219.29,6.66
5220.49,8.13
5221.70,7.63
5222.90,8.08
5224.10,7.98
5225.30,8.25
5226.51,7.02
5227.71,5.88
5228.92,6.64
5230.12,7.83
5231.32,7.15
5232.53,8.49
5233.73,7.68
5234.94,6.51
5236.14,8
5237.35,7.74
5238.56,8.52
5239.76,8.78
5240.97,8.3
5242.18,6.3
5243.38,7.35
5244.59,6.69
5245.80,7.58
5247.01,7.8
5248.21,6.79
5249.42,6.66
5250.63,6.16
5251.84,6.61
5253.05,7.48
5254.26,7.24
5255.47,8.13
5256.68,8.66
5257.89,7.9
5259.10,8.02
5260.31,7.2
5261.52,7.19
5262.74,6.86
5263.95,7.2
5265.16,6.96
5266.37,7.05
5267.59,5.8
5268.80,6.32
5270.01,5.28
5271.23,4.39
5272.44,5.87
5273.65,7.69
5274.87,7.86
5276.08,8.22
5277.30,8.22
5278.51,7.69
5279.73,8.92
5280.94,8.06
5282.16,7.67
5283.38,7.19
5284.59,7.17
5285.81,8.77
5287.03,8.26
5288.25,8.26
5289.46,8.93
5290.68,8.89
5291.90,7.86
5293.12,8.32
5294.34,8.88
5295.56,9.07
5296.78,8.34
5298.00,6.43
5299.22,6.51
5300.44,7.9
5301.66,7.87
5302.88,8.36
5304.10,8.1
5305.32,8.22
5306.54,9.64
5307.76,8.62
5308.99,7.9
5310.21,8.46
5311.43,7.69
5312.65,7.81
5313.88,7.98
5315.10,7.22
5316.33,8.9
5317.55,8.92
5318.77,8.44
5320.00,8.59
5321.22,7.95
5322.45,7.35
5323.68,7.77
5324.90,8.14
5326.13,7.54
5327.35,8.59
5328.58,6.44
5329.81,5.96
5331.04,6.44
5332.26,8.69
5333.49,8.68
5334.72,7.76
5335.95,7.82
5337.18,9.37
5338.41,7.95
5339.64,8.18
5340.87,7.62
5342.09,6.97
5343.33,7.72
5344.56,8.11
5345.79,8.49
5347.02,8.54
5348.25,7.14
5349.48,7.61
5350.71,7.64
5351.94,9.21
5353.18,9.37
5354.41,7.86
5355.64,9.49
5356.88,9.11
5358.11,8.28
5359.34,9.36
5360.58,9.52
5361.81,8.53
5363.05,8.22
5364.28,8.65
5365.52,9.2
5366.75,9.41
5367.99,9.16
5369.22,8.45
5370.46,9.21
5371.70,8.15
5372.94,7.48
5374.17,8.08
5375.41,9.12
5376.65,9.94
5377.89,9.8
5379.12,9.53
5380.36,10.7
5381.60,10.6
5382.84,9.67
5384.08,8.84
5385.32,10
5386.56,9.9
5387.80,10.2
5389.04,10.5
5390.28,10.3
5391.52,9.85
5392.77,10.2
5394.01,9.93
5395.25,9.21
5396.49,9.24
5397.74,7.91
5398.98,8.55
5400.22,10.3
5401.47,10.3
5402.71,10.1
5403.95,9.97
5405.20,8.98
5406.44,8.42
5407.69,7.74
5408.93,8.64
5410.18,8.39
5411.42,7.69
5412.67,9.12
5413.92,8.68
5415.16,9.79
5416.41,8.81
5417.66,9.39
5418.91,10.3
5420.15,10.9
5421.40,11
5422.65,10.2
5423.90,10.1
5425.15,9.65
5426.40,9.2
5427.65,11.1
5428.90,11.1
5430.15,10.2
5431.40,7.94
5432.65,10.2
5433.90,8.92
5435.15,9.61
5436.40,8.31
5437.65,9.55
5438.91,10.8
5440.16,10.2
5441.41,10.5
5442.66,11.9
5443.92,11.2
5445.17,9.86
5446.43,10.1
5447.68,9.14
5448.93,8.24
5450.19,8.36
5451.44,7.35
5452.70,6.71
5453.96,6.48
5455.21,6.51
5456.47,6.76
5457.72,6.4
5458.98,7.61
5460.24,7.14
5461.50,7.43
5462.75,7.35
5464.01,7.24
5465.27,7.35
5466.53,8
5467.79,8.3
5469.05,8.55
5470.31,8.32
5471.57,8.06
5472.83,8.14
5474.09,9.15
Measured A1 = 1.43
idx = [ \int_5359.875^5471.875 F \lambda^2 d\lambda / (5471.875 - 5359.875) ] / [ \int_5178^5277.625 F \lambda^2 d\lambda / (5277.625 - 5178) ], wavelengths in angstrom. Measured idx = 1.5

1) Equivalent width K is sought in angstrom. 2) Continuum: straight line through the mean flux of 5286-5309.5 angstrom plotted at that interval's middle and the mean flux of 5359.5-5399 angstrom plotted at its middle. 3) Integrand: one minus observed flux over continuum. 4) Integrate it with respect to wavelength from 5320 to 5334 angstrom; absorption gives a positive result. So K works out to 1.6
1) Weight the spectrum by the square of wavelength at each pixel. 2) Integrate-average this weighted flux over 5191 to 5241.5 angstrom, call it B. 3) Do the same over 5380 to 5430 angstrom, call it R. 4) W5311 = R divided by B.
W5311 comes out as 1.59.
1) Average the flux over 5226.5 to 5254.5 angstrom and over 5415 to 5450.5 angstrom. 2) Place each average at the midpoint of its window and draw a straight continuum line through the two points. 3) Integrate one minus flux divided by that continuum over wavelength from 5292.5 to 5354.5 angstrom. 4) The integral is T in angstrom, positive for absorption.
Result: 2.9 angstrom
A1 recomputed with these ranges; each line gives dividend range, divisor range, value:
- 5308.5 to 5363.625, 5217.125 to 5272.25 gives 1.17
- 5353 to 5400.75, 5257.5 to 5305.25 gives 1.27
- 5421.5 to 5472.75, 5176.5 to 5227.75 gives 1.75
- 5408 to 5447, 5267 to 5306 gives 1.34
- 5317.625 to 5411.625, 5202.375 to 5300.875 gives 1.28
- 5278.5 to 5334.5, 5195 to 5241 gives 1.26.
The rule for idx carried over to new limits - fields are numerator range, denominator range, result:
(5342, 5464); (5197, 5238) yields 1.50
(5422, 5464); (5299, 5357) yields 1.16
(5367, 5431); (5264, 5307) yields 1.29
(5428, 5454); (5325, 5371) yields 1.18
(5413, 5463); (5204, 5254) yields 1.46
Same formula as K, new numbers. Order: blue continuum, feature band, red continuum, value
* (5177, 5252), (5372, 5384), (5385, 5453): -0.7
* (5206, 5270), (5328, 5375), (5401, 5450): 1.7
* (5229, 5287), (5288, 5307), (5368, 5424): -0.6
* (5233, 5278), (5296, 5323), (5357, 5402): 0.3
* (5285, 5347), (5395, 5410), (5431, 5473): -1.4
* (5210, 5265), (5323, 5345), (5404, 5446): 1.9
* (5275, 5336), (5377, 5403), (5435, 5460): -4.1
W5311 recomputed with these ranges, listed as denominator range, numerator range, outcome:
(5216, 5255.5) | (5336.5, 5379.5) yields 1.22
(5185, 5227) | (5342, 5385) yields 1.58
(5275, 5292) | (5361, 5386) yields 1.16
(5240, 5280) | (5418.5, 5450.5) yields 1.48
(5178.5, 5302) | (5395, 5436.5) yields 1.49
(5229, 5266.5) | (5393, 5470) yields 1.30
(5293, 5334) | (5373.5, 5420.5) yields 1.22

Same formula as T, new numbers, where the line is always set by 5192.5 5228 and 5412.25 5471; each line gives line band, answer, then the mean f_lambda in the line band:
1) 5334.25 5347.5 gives -0.6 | 8.04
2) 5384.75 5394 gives -2.0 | 10.1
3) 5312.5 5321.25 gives -1.0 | 8.27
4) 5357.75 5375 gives -1.5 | 8.7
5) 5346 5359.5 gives -1.1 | 8.49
